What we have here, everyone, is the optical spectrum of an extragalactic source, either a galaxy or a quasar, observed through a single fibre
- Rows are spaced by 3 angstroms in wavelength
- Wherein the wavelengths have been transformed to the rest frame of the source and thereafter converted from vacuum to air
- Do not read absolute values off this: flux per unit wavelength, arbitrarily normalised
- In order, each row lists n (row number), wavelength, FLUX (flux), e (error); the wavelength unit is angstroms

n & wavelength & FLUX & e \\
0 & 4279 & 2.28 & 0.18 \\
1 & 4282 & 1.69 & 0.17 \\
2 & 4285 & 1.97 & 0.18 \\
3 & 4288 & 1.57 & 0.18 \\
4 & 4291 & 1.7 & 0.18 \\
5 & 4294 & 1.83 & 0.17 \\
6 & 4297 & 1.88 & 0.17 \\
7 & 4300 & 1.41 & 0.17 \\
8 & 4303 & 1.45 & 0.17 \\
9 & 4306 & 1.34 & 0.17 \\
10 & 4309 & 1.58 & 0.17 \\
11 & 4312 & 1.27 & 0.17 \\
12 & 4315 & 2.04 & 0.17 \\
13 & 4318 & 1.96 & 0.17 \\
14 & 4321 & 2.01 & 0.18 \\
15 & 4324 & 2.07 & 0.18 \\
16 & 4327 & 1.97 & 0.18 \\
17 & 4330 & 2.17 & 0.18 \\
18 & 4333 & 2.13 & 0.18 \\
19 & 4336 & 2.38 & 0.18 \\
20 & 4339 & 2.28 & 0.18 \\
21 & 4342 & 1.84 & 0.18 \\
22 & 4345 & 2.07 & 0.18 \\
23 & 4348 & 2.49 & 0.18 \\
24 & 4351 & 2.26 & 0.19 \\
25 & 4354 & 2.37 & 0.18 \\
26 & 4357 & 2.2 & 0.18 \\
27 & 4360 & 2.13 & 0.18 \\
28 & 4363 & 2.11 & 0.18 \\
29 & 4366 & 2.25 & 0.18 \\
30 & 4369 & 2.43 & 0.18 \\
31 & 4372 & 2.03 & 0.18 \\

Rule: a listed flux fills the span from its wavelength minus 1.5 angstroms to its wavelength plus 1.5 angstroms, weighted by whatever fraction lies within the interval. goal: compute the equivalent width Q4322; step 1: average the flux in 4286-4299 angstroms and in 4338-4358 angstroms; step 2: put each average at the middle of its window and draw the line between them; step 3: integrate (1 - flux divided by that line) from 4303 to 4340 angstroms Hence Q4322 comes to 1.7 angstroms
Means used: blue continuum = 1.74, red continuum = 2.21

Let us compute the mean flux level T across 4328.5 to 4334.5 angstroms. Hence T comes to 2.15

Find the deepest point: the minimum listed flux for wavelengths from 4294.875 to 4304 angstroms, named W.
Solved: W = 1.41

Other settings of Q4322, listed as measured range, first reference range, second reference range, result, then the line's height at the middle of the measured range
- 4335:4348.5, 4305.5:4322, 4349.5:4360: -0.7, 2.08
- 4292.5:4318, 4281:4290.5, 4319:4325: 3.7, 1.9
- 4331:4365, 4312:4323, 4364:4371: -1.0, 2.15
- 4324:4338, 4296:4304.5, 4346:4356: -0.8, 2.04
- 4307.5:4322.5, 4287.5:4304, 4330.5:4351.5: 0.9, 1.89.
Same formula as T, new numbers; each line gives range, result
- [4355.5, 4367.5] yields 2.17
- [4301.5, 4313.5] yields 1.41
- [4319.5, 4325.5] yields 2.04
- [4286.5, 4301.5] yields 1.68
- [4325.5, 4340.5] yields 2.19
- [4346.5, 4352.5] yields 2.38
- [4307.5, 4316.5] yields 1.63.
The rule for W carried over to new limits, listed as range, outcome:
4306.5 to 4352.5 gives 1.27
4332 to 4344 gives 1.84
